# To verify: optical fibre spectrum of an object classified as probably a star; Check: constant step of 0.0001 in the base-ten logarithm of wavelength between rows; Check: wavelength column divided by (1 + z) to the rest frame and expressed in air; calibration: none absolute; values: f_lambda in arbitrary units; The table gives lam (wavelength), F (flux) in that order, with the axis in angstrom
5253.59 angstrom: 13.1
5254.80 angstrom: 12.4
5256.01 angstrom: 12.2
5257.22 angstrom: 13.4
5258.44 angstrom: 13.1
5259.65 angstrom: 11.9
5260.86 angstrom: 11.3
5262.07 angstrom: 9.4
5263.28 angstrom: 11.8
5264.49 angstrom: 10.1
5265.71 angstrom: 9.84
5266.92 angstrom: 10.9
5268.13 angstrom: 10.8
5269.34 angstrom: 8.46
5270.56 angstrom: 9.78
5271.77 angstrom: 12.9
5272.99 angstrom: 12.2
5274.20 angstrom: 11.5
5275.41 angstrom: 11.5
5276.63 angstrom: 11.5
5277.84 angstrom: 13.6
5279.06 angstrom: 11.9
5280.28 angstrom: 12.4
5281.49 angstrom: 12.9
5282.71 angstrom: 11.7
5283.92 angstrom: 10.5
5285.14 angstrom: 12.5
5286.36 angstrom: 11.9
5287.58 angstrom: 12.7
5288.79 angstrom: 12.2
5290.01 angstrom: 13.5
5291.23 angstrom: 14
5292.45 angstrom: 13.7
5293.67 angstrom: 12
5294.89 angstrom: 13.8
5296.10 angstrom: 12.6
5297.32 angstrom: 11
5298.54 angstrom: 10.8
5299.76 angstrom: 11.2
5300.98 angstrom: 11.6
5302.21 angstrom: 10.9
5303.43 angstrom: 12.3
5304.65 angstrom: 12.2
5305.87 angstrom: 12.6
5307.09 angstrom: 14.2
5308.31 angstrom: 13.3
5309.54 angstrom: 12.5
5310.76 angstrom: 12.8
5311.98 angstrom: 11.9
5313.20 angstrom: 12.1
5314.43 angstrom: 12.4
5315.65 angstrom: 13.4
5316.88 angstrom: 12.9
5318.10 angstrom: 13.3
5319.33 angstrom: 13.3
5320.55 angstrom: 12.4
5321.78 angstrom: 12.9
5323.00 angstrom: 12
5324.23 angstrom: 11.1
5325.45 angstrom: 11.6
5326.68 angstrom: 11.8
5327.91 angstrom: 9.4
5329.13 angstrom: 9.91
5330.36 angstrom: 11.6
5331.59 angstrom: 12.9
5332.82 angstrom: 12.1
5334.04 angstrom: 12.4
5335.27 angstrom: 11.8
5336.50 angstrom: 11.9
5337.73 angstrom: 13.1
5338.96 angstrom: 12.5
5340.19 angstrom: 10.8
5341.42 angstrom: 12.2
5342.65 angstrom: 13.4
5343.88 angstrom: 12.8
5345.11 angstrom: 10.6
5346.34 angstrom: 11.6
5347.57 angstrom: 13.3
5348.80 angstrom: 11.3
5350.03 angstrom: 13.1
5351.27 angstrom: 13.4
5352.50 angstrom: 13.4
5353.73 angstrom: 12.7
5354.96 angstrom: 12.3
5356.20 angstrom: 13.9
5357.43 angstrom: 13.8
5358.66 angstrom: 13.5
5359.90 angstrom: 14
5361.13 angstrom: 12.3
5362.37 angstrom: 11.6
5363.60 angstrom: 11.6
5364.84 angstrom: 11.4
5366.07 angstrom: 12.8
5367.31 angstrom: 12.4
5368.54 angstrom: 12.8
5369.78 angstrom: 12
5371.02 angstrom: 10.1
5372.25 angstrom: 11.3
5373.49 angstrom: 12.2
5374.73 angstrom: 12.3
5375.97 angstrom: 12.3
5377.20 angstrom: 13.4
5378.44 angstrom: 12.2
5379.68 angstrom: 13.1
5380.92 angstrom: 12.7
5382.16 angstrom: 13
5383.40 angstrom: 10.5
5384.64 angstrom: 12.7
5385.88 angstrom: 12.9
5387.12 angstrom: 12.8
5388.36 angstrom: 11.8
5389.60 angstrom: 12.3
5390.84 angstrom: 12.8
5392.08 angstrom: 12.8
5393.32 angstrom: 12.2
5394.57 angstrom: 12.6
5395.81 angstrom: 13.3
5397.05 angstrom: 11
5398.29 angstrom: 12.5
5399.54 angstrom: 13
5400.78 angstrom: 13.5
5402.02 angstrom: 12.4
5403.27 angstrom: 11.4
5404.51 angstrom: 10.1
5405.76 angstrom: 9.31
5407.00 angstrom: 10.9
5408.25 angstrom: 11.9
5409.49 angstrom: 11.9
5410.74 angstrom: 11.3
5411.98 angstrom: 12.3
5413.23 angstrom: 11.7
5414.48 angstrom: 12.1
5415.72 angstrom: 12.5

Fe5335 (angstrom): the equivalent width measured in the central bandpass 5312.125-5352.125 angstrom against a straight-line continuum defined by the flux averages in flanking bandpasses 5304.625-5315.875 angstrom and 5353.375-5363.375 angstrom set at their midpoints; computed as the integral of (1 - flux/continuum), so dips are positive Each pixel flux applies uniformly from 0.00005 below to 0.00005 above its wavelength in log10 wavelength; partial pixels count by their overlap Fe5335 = 2.1 angstrom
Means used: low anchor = 12.8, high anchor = 13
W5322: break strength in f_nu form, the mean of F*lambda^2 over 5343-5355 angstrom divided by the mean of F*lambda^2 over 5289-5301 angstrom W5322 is 1.02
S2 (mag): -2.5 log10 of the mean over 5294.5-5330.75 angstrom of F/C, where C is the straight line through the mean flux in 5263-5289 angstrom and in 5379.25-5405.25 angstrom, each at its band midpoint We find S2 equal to -0.032 mag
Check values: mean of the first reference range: 11.5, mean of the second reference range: 12.3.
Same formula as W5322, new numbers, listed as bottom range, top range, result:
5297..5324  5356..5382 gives 1.03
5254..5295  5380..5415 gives 1.06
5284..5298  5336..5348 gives 0.99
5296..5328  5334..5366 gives 1.04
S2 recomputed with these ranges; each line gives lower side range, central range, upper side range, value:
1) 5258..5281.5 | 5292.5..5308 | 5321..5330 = -0.081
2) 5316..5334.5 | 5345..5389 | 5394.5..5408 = -0.050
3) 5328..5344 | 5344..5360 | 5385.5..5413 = -0.069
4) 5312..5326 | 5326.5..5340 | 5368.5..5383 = 0.061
